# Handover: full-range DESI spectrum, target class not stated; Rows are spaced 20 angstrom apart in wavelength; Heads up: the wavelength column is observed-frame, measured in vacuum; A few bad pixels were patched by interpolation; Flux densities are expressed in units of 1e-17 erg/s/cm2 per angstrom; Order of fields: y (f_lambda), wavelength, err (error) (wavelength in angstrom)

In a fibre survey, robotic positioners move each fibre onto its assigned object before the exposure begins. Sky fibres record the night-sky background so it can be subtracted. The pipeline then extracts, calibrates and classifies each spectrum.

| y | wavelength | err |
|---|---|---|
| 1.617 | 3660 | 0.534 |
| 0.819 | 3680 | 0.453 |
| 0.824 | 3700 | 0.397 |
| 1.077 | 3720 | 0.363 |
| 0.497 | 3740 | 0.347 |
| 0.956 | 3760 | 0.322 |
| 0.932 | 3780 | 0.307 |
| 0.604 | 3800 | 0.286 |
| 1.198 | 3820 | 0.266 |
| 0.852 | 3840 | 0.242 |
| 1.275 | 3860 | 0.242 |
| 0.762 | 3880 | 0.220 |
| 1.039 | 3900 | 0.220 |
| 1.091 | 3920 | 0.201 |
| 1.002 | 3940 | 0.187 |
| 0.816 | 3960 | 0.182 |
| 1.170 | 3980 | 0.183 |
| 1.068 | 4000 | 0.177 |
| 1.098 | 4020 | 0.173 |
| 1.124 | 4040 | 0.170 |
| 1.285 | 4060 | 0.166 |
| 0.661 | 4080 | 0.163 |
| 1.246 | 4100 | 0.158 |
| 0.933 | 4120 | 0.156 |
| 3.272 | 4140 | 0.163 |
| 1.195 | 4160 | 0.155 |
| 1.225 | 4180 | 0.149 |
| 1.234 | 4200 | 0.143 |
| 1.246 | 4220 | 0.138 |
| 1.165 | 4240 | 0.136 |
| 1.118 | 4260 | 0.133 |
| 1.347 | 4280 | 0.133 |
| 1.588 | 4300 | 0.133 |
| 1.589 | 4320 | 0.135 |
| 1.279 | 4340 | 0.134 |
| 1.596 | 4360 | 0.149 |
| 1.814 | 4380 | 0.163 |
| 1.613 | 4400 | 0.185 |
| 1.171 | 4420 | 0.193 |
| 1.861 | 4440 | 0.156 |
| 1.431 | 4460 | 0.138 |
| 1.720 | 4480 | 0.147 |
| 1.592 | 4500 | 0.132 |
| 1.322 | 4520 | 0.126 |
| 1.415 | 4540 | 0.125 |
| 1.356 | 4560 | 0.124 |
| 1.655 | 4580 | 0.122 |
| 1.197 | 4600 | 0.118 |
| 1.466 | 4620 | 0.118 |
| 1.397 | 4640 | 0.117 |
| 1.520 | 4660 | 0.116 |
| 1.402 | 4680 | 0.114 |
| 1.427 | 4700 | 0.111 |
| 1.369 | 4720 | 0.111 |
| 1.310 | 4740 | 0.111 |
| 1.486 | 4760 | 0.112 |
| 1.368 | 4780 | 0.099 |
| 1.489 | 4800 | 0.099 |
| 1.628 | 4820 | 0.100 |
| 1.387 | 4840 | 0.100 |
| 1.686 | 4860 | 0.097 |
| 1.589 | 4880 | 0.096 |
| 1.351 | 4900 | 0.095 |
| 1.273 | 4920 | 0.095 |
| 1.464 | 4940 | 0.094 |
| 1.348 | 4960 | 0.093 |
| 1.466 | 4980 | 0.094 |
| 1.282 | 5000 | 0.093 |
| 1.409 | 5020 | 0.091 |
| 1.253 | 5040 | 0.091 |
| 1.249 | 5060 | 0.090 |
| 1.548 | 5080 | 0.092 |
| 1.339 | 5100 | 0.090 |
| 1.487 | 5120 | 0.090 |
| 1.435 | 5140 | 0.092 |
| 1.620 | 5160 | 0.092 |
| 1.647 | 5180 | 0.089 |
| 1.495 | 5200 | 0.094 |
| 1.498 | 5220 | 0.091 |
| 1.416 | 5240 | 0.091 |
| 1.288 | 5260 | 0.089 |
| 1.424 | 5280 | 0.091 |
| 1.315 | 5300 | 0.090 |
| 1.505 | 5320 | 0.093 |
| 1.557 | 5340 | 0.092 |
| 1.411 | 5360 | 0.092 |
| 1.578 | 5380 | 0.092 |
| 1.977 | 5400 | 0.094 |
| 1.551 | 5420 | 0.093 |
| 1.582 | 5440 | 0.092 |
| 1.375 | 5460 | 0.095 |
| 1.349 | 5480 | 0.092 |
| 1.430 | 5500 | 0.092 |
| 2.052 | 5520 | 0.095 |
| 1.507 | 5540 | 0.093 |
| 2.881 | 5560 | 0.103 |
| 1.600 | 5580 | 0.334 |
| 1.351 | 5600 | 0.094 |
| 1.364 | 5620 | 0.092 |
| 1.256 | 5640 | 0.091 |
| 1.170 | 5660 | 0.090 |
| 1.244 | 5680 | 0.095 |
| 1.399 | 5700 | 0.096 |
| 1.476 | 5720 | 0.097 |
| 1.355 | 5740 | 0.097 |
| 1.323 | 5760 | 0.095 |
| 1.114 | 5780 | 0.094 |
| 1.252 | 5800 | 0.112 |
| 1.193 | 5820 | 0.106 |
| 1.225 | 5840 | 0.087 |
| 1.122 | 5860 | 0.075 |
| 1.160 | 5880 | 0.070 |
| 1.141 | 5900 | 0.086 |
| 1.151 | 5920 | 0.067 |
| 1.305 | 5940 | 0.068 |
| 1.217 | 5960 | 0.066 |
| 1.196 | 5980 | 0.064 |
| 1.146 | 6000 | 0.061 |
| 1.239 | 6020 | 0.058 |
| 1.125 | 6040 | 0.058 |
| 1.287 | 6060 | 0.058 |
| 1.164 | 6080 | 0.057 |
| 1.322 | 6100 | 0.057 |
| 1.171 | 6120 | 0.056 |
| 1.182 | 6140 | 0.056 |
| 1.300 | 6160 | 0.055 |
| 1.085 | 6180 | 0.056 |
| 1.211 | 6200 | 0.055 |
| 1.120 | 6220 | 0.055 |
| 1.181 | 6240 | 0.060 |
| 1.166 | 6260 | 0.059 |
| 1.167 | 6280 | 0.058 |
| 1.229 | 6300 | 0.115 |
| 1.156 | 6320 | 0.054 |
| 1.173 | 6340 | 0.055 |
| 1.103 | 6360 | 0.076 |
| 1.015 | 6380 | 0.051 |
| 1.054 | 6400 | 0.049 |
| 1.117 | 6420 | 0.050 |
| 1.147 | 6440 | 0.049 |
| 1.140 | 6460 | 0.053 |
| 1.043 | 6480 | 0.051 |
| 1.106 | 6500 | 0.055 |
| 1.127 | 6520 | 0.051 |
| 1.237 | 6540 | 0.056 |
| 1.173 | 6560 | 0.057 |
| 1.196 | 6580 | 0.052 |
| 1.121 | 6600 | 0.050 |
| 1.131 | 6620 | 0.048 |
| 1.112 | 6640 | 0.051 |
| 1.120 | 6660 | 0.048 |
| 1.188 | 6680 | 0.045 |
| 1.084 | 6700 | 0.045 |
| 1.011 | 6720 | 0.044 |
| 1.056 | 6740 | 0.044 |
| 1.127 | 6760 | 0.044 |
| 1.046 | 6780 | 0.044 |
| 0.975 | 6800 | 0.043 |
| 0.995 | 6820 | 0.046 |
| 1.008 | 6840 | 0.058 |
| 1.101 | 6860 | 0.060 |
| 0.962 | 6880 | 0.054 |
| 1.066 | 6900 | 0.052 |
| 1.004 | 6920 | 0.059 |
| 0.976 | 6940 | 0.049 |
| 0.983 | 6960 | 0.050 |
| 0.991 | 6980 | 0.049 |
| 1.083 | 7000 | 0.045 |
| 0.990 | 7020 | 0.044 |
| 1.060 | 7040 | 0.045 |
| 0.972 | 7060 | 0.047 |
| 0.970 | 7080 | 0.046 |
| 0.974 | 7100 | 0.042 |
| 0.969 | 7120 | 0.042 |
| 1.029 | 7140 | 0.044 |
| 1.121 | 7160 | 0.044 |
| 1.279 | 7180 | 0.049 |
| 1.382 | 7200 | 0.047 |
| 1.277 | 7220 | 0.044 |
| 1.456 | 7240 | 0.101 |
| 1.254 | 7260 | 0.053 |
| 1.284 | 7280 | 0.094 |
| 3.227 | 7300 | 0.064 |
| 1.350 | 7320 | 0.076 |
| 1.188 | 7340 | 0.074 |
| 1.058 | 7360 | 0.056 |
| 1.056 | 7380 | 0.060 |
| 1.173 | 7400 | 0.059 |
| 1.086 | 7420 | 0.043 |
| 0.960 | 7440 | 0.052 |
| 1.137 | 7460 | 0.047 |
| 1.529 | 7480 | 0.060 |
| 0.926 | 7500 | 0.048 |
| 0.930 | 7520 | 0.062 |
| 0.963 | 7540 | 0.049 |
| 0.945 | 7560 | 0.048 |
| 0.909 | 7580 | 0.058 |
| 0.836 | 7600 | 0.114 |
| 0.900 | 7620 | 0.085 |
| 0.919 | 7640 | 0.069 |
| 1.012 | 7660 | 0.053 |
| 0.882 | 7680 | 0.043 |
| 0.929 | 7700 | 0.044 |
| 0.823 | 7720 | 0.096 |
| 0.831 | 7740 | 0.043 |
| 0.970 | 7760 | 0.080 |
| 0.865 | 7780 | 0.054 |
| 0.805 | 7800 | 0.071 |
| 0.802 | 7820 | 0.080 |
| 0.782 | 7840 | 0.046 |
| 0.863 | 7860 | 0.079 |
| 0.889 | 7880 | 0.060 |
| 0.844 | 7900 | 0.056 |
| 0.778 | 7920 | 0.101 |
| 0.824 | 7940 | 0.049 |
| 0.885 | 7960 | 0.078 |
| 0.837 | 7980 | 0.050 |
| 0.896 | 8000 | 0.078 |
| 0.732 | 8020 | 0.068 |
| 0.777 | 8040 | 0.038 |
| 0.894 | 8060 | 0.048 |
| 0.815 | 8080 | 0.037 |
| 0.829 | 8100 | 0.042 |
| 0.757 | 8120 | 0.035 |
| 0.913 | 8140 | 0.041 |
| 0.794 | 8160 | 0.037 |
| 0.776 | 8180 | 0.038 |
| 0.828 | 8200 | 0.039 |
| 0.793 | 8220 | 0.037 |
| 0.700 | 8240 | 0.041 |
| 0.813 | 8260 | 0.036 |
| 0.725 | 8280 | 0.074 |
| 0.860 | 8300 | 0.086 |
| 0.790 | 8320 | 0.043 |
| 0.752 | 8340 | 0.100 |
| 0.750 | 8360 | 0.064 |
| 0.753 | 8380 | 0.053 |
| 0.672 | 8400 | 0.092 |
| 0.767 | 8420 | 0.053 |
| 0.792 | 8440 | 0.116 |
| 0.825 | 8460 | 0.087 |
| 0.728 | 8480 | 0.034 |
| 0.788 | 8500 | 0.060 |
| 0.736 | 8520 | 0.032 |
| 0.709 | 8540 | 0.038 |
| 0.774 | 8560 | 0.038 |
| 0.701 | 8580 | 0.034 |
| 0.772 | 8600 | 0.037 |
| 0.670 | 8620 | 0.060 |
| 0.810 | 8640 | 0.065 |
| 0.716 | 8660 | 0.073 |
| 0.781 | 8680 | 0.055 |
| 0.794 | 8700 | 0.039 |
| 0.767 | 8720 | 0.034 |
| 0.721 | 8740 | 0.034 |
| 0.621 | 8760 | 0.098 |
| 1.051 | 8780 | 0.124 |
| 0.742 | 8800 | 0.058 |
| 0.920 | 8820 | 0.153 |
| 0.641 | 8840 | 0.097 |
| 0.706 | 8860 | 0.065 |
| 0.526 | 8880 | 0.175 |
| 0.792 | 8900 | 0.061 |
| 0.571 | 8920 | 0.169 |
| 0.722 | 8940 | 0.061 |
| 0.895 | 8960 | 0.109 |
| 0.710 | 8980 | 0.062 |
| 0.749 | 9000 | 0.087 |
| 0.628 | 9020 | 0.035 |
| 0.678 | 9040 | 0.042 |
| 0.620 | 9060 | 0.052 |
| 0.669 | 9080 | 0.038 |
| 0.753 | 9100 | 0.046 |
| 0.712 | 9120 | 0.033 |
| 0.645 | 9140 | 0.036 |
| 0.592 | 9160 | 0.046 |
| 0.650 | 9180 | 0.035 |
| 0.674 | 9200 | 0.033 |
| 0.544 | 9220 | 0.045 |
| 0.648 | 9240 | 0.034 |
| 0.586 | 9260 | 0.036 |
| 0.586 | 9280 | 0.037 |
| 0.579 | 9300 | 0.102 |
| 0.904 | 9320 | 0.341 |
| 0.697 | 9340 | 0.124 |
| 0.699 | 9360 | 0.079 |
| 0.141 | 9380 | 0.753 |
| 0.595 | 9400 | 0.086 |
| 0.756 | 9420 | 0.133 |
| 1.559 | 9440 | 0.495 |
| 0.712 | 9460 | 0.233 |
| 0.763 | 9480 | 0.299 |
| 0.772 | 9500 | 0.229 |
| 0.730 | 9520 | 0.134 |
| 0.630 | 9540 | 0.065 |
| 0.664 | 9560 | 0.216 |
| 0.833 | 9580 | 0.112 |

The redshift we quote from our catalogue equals 0.11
